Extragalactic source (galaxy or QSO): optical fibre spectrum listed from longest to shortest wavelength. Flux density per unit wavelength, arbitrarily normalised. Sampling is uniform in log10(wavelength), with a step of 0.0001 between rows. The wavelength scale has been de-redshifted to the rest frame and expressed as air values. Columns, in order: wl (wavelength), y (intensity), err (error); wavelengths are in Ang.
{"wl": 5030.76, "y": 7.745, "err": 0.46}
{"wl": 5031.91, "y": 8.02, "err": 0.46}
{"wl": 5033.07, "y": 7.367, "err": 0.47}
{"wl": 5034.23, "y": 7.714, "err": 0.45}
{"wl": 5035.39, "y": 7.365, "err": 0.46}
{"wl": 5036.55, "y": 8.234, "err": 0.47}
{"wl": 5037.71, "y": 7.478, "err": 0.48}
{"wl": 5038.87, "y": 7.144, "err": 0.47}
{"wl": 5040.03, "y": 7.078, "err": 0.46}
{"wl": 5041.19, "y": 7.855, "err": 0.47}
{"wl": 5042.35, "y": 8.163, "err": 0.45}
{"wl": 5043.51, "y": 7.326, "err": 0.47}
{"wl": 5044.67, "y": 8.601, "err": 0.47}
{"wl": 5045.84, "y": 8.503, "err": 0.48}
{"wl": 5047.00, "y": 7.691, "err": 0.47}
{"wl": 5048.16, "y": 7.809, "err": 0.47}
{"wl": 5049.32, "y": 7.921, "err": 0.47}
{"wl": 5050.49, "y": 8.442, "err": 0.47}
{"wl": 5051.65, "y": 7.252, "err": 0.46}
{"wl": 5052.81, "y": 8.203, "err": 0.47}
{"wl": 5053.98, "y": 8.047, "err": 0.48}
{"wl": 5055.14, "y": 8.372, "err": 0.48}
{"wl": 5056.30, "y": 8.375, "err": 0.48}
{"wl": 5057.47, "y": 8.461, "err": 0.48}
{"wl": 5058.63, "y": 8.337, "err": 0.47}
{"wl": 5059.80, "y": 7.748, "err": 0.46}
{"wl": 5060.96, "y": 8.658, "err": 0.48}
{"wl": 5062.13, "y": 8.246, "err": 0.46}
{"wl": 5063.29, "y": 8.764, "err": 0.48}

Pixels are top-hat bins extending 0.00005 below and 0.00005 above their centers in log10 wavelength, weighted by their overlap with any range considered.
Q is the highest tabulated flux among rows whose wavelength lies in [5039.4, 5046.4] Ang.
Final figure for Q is 8.601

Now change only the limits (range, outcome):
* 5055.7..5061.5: 8.658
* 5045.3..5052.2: 8.503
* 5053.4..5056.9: 8.375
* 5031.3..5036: 8.02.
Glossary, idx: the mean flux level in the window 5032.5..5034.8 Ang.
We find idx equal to 7.54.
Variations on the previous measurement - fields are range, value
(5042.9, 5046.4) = 8.13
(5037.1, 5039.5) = 7.32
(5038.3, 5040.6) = 7.11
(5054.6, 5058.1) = 8.41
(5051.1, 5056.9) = 8.05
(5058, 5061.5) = 8.26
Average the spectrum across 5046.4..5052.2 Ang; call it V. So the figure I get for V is 7.83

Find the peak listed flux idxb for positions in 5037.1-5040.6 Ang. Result 7.478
